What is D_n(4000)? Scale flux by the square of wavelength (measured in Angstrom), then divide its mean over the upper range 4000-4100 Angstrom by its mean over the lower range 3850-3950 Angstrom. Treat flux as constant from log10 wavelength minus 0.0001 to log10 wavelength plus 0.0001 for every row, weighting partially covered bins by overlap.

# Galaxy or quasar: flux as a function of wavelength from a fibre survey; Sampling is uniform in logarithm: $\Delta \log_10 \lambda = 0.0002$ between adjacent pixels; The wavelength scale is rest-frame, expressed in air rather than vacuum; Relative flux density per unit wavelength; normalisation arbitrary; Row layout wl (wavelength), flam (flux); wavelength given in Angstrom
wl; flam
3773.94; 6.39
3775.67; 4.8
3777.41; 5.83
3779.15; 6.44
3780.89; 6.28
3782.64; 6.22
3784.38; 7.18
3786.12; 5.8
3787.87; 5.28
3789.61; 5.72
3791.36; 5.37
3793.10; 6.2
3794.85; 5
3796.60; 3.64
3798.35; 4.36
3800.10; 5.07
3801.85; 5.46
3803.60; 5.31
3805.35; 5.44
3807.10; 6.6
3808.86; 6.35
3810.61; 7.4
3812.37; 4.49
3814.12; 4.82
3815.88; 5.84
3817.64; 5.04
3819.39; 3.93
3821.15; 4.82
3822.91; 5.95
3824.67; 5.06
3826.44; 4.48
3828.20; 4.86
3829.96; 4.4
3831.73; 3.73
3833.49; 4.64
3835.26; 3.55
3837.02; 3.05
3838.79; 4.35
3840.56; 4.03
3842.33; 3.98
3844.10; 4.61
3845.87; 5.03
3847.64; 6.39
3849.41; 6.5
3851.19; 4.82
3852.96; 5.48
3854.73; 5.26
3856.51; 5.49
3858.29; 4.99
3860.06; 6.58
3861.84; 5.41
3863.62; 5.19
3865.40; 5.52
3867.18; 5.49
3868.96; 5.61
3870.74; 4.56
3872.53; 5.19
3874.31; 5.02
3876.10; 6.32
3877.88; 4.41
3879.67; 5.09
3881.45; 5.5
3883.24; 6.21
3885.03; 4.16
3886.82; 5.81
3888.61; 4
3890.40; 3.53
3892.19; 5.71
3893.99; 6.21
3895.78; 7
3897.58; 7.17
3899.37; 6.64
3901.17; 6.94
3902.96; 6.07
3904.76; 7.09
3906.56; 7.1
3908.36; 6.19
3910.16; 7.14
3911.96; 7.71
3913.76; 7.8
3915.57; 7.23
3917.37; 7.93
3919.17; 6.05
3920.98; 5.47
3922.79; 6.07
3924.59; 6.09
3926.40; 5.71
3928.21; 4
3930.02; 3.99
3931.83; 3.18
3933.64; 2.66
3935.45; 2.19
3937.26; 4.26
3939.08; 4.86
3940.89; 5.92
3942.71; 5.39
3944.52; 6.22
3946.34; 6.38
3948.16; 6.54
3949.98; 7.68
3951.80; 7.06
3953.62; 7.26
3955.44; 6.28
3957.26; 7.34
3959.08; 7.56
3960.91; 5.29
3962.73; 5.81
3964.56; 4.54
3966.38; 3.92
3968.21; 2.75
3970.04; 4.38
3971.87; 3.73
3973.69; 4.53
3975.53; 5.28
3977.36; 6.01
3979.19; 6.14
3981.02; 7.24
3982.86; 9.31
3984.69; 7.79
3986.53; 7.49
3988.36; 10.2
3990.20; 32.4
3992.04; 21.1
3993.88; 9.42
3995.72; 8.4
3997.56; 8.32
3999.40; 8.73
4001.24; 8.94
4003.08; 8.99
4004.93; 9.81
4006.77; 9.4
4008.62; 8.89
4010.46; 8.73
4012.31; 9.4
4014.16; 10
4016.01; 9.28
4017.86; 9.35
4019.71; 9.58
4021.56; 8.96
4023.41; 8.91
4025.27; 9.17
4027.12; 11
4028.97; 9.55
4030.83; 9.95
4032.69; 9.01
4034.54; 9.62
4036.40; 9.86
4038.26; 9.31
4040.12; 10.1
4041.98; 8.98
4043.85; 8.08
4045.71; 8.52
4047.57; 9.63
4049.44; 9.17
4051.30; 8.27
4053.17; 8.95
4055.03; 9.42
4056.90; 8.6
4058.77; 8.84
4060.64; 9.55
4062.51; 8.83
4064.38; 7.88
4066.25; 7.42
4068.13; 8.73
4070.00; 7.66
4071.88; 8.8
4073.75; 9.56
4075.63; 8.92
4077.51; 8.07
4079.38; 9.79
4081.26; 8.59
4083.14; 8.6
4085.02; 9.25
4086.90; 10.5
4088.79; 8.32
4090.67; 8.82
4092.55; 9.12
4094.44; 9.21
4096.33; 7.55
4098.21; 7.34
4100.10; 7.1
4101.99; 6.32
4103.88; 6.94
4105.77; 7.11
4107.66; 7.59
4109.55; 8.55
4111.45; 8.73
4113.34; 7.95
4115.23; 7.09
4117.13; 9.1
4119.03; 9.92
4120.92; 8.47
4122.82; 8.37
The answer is 1.7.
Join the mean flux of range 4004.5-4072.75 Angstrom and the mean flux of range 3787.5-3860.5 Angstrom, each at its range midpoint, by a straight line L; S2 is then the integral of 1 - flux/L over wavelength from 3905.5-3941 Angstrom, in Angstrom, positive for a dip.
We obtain 6.8 Angstrom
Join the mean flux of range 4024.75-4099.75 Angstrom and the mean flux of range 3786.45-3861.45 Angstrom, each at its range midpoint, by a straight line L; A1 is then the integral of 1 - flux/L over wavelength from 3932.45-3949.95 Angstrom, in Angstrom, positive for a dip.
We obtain 4.9 Angstrom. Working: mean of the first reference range 5.09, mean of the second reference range 8.95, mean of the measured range 5.05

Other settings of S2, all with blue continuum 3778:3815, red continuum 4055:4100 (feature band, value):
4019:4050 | -4.4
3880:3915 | 2.8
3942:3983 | 8.5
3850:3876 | 4.0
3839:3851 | 2.2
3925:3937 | 5.6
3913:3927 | 0.8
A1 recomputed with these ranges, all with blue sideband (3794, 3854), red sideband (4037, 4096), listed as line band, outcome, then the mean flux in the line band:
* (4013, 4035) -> -3.6 Angstrom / 9.53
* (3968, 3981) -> 4.3 Angstrom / 4.97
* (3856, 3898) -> 2.9 Angstrom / 5.4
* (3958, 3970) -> 3.7 Angstrom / 4.97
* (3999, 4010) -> -1.8 Angstrom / 9.13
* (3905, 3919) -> -1.9 Angstrom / 7.23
